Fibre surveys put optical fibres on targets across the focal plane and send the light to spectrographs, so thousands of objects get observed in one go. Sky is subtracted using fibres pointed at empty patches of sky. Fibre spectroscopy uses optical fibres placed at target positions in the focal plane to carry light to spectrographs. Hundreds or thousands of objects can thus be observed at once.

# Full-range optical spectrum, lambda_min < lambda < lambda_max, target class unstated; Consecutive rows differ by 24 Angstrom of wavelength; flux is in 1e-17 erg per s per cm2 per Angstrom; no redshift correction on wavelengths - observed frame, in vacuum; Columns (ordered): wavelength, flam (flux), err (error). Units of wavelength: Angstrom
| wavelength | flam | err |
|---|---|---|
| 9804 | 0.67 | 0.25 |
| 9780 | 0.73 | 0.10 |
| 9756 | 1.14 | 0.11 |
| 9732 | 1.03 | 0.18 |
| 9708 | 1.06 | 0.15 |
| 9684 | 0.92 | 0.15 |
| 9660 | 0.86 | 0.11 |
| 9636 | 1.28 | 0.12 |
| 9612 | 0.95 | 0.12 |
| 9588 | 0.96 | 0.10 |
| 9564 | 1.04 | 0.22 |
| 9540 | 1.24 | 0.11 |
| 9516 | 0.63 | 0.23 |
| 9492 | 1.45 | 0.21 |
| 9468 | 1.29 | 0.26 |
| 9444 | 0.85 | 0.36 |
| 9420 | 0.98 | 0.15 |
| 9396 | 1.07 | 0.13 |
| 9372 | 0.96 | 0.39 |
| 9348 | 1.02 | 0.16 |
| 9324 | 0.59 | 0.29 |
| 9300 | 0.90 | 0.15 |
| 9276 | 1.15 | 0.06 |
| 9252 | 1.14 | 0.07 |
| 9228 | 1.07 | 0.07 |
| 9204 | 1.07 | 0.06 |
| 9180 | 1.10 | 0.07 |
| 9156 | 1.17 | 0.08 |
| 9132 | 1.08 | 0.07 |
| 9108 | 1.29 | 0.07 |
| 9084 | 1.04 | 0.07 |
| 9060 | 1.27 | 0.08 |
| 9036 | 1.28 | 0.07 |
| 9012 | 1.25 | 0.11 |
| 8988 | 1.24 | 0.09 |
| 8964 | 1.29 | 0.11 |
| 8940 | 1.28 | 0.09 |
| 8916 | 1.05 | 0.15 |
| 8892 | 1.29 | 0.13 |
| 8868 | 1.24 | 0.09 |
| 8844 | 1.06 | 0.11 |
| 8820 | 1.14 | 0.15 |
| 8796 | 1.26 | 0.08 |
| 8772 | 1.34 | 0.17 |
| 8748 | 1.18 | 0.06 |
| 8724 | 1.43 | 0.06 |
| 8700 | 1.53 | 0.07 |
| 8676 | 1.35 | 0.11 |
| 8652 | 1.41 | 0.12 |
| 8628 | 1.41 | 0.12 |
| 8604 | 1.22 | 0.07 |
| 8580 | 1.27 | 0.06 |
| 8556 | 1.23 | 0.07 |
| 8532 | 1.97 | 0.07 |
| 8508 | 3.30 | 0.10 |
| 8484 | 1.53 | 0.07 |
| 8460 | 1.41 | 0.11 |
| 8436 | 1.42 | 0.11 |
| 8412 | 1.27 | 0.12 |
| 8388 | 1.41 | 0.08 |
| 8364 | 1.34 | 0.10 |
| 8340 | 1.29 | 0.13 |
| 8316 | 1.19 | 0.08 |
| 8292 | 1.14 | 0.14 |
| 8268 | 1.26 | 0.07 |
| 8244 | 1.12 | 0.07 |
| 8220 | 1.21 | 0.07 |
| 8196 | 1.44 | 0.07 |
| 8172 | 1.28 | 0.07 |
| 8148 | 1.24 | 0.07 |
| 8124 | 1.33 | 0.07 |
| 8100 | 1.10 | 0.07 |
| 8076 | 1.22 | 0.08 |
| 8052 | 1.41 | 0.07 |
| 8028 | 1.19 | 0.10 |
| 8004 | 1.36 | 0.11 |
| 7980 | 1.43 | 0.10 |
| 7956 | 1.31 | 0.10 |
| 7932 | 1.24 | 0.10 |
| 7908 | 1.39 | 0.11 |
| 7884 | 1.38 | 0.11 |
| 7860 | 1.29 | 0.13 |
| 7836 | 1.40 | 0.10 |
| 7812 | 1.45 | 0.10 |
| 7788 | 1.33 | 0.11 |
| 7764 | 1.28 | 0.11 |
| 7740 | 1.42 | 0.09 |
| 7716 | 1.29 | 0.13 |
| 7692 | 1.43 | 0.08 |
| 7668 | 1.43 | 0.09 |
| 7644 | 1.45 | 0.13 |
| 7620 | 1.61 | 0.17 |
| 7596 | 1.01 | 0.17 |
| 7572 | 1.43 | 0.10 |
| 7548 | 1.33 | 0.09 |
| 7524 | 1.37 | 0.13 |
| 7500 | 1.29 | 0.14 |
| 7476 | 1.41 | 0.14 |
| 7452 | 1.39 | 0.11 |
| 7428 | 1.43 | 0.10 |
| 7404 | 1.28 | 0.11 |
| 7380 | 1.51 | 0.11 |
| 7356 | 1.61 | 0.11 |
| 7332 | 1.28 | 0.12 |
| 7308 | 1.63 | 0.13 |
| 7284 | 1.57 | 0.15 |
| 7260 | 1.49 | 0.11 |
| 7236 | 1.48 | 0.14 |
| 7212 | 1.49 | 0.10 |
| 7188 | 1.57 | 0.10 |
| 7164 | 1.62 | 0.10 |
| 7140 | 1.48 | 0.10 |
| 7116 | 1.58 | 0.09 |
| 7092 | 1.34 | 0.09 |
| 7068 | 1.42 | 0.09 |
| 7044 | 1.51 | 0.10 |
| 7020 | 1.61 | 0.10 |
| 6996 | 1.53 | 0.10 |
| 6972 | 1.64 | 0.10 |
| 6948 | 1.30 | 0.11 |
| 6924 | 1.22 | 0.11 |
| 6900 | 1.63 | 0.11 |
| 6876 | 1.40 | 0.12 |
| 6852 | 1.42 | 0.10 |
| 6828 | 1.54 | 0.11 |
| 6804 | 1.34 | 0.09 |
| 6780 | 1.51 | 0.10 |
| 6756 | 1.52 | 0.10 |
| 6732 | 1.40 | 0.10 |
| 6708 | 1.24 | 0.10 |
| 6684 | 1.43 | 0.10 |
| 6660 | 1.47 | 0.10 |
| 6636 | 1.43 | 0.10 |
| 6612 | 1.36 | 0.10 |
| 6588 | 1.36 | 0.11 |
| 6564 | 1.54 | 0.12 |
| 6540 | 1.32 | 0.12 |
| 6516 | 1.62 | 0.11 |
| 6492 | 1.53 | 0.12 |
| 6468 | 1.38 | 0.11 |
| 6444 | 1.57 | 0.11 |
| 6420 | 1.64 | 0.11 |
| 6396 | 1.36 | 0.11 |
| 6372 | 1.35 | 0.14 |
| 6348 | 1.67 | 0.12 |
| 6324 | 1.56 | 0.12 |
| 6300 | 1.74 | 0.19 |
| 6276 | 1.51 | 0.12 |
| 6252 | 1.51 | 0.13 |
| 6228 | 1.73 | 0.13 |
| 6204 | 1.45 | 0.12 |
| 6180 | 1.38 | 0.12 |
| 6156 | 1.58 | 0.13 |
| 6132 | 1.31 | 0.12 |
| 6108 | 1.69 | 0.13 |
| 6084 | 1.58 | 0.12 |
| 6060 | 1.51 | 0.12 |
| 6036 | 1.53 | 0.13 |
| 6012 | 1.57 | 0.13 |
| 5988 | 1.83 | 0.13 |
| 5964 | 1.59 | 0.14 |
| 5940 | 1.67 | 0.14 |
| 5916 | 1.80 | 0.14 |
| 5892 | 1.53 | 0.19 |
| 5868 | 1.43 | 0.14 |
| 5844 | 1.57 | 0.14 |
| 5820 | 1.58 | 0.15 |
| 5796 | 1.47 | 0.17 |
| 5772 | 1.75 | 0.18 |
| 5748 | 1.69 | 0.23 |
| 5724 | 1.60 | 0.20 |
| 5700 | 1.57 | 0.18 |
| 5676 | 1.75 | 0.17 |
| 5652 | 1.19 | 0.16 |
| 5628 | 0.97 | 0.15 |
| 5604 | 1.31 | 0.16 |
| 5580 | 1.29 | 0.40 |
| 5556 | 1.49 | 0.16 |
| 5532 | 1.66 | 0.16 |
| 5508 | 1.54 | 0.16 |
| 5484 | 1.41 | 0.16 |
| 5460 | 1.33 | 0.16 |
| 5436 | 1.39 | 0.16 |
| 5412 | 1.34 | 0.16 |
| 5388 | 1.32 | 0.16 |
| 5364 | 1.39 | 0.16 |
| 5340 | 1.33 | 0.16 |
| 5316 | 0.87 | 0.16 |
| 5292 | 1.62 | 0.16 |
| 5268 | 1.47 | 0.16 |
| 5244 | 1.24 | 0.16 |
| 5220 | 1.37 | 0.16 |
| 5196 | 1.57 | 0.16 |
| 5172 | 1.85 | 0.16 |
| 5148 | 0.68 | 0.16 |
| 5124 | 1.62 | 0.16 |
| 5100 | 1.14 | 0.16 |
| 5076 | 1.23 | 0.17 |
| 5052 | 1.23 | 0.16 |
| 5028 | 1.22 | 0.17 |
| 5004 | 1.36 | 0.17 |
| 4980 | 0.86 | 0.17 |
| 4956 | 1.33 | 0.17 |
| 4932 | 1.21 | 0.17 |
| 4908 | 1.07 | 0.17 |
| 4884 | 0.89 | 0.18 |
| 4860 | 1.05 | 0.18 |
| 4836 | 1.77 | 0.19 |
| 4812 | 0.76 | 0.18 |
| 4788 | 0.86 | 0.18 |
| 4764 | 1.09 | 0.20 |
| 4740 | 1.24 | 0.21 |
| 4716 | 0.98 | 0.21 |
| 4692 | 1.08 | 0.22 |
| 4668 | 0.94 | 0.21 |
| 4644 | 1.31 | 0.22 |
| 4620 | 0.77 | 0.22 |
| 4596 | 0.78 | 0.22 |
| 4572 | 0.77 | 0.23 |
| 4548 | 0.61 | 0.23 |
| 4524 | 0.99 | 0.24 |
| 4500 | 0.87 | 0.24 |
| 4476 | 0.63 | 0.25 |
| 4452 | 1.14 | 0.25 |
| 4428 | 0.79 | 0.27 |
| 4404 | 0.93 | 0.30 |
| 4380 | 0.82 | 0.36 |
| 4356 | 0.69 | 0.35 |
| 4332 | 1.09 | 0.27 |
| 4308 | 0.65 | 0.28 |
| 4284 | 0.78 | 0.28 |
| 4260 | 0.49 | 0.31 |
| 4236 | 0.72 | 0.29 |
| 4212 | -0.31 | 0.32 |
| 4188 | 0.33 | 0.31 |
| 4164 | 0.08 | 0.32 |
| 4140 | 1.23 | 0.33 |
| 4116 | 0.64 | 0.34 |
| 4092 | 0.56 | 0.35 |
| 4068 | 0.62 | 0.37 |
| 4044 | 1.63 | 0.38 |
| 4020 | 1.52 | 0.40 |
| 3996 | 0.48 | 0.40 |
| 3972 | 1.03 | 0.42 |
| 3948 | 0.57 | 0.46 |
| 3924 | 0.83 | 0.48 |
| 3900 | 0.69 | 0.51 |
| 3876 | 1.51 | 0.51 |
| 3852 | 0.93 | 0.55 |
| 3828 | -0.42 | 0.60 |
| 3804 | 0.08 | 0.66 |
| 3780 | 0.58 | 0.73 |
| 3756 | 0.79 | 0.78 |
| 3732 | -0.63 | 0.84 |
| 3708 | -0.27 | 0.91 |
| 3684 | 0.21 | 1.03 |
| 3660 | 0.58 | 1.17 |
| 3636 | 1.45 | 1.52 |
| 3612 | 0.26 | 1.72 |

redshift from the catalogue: 0.295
